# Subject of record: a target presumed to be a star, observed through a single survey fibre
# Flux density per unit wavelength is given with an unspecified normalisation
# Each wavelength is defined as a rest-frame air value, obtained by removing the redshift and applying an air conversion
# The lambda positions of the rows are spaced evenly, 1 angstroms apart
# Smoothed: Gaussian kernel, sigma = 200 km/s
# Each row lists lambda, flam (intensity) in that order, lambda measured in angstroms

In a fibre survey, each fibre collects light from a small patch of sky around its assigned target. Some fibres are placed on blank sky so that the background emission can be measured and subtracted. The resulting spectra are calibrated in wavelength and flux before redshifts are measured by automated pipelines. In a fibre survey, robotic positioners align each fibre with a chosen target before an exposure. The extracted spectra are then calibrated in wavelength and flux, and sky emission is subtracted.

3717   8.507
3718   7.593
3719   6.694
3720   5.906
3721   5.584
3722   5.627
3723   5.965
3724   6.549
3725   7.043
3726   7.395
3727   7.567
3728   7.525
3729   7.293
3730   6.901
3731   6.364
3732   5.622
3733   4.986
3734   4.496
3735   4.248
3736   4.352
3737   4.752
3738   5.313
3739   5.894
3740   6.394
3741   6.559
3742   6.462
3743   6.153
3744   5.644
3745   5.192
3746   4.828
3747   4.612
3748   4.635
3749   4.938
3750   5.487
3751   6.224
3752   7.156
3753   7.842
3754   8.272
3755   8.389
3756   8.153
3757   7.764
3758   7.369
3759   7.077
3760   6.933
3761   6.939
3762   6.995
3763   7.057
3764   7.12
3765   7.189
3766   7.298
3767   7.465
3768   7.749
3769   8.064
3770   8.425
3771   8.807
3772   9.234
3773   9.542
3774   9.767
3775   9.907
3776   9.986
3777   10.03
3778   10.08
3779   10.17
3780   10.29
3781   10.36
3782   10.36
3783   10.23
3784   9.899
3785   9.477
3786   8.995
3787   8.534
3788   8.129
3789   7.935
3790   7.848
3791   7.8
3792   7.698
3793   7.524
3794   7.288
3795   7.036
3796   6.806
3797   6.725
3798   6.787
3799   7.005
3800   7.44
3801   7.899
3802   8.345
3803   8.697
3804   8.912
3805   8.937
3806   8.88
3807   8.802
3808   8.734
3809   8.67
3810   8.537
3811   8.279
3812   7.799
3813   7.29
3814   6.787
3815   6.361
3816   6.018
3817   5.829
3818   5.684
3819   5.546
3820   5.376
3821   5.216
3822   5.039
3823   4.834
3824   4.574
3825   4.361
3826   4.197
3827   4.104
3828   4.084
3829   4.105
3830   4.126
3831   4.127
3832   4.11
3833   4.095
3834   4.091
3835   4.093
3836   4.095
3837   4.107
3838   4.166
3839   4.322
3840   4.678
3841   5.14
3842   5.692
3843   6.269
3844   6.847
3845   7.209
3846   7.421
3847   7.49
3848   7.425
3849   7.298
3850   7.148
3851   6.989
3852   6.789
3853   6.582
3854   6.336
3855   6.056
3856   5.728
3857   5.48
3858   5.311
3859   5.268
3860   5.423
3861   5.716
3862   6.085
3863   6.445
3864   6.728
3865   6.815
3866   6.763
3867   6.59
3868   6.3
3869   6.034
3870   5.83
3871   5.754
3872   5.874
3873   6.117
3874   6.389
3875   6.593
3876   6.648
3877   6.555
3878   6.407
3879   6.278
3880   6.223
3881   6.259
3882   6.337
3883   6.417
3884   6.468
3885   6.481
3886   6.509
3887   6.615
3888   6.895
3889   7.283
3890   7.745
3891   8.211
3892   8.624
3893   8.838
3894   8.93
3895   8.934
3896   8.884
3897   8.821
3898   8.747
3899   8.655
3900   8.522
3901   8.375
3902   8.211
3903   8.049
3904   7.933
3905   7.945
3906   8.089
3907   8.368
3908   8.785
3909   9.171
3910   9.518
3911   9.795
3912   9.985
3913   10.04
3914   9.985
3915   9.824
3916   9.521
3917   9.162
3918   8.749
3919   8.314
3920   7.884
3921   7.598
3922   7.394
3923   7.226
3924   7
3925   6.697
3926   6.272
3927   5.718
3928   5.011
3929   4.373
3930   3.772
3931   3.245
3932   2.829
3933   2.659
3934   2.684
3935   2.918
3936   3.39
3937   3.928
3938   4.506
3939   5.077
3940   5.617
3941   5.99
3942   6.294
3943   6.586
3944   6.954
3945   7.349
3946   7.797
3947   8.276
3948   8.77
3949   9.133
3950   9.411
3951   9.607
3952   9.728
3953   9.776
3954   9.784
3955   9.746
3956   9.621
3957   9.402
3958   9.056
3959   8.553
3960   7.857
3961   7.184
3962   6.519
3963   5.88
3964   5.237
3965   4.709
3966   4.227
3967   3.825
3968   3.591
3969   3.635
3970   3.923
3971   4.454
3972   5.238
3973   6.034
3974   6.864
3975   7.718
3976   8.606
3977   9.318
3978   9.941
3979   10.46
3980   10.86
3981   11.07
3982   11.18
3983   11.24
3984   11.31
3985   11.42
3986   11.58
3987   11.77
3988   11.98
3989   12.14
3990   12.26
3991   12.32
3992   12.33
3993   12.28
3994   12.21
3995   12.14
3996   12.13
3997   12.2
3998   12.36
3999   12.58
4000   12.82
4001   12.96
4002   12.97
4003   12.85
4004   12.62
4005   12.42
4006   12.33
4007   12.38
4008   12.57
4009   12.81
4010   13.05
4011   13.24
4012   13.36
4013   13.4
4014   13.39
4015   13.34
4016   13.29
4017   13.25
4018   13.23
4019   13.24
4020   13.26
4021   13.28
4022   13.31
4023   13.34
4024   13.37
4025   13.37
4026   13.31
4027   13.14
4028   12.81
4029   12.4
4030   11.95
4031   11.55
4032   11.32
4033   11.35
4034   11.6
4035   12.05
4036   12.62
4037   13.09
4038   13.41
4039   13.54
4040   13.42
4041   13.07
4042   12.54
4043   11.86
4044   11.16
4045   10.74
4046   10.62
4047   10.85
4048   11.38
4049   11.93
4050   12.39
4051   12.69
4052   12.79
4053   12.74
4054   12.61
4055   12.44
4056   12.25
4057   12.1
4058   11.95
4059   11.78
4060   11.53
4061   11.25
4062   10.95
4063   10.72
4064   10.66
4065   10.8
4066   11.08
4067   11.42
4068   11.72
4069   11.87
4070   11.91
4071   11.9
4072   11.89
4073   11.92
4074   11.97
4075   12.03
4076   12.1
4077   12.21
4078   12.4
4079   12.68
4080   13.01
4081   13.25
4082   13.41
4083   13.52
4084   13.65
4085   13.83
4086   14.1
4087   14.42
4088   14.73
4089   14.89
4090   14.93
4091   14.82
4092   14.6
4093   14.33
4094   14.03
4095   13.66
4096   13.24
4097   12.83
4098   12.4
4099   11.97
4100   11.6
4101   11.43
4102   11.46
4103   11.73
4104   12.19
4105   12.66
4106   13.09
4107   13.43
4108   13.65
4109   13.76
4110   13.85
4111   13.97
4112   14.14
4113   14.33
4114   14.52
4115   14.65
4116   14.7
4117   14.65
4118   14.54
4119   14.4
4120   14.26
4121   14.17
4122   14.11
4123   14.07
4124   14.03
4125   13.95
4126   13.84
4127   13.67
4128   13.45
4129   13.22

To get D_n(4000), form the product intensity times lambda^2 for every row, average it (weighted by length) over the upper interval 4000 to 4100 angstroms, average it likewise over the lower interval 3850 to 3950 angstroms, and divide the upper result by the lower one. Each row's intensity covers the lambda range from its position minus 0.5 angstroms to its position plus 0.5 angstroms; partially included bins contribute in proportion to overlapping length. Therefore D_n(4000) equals 2.0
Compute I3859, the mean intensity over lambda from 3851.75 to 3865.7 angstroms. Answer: 6.05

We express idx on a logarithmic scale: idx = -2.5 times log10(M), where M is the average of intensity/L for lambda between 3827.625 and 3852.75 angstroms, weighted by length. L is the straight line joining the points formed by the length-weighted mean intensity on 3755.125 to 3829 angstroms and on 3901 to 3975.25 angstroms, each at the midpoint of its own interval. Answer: 0.336 mag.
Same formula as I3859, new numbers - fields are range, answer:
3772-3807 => 8.7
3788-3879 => 6.31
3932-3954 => 6.49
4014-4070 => 12.3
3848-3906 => 6.95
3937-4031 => 10.1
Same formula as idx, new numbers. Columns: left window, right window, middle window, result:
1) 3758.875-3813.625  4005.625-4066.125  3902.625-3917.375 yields 0.14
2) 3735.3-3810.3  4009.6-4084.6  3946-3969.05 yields 0.38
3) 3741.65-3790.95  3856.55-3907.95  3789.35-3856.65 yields 0.18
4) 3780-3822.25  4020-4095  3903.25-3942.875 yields 0.42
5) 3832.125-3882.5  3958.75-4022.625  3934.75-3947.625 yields 0.45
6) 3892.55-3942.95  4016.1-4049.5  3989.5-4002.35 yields -0.15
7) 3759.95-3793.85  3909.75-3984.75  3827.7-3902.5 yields 0.23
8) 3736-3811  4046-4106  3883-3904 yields 0.21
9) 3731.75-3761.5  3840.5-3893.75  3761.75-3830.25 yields -0.21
